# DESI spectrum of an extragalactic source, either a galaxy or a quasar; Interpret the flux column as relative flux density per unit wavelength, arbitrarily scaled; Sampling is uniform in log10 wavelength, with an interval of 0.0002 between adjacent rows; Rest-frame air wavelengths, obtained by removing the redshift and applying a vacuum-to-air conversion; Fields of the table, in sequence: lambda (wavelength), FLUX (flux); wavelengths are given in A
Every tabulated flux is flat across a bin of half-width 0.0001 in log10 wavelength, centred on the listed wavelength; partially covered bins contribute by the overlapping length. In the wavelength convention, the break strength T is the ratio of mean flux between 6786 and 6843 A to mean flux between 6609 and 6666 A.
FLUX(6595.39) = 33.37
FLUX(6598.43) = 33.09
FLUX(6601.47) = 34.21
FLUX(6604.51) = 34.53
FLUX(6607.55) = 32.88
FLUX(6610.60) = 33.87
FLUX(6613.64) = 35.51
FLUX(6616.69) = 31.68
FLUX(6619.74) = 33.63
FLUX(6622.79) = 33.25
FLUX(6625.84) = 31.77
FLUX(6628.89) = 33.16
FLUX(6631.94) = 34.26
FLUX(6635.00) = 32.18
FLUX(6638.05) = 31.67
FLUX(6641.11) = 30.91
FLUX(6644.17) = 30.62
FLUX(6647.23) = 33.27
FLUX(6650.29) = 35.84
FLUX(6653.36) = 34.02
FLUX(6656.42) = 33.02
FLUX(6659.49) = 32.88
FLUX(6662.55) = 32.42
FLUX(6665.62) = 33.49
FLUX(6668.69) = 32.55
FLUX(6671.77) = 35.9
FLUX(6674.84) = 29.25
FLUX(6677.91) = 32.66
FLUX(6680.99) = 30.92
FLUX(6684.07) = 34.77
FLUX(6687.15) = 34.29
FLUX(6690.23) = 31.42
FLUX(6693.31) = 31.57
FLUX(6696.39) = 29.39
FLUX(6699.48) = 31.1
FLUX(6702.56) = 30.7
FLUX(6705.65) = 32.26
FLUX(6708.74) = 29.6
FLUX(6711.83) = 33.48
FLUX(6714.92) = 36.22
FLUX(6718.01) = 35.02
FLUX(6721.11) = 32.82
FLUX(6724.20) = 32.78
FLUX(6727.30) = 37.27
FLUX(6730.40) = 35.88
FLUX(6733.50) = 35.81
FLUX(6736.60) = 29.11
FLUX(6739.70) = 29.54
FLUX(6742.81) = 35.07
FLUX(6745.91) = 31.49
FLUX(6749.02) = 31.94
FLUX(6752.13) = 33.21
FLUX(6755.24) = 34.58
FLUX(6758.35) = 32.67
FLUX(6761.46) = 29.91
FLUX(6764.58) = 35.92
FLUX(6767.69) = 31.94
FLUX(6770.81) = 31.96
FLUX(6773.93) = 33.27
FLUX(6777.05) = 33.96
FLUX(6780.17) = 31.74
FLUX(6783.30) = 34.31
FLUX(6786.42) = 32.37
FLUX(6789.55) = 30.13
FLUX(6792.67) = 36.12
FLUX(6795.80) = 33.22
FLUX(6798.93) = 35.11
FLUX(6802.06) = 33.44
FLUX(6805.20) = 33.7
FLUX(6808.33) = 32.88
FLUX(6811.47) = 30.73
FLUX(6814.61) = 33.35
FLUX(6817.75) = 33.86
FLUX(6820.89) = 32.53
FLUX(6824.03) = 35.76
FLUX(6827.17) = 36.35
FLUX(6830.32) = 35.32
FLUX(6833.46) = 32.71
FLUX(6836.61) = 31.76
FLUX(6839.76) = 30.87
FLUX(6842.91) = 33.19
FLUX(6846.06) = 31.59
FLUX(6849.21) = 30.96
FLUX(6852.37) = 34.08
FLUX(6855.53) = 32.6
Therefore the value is 1.01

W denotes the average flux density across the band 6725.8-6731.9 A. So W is 36.6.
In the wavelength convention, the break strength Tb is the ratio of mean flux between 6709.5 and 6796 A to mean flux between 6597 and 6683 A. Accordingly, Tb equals 1.0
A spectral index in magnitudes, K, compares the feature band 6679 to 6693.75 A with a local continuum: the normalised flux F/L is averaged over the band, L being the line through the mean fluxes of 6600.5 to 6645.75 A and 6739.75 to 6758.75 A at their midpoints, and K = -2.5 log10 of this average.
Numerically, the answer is 0.01 mag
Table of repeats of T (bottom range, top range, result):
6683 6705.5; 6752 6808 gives 1.04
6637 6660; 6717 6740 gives 1.03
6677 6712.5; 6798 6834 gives 1.06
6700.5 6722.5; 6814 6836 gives 1.04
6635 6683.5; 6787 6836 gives 1.03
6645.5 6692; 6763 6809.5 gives 1.01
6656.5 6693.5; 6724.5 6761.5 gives 1.01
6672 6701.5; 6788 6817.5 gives 1.04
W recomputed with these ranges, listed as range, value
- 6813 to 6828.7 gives 34.4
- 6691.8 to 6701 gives 30.7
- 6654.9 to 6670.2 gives 32.9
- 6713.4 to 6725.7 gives 34.2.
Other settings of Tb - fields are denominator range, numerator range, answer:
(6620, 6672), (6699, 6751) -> 1.00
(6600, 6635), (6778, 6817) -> 0.99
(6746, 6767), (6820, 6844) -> 1.02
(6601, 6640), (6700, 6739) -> 1.00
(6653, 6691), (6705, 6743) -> 1.02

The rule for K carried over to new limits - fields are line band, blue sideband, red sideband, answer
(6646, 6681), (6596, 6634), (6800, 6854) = 0.009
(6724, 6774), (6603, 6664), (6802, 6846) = 0.003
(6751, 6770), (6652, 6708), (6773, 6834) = 0.004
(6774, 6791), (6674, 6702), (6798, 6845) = 0.011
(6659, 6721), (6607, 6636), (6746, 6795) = 0.019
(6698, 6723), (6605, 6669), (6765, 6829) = 0.017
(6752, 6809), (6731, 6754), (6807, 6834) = -0.002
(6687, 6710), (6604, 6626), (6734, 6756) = 0.052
